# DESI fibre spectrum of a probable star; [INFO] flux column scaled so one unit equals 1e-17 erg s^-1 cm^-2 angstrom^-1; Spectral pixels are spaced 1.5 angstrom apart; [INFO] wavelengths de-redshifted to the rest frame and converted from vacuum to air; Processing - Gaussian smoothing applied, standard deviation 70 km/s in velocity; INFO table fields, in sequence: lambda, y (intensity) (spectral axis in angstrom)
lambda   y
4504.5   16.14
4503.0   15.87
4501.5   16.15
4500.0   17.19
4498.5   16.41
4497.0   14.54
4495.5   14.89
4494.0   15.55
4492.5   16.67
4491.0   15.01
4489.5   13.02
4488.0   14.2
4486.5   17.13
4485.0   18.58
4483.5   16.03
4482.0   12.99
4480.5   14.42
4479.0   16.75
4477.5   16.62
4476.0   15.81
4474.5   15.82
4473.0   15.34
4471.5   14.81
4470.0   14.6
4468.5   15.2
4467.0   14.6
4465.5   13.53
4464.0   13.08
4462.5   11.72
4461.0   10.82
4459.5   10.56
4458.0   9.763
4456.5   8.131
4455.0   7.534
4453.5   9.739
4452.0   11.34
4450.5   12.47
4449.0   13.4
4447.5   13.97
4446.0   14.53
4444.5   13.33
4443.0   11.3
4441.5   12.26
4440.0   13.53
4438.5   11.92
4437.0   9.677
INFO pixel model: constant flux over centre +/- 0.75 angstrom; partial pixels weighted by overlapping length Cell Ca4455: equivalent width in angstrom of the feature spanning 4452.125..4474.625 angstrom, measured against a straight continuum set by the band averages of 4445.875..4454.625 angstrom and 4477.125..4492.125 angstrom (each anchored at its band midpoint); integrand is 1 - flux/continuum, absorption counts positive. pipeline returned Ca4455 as 2.21 angstrom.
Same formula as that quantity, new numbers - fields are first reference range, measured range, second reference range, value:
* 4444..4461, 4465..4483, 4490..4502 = -2.1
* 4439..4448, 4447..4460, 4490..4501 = 2.7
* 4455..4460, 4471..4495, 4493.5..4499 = -4.5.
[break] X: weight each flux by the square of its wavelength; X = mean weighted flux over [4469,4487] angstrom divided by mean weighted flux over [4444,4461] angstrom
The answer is 1.4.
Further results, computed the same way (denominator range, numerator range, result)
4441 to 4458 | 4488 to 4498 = 1.32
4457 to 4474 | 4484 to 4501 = 1.22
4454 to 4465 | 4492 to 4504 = 1.57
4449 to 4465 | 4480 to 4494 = 1.46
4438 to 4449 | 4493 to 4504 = 1.24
